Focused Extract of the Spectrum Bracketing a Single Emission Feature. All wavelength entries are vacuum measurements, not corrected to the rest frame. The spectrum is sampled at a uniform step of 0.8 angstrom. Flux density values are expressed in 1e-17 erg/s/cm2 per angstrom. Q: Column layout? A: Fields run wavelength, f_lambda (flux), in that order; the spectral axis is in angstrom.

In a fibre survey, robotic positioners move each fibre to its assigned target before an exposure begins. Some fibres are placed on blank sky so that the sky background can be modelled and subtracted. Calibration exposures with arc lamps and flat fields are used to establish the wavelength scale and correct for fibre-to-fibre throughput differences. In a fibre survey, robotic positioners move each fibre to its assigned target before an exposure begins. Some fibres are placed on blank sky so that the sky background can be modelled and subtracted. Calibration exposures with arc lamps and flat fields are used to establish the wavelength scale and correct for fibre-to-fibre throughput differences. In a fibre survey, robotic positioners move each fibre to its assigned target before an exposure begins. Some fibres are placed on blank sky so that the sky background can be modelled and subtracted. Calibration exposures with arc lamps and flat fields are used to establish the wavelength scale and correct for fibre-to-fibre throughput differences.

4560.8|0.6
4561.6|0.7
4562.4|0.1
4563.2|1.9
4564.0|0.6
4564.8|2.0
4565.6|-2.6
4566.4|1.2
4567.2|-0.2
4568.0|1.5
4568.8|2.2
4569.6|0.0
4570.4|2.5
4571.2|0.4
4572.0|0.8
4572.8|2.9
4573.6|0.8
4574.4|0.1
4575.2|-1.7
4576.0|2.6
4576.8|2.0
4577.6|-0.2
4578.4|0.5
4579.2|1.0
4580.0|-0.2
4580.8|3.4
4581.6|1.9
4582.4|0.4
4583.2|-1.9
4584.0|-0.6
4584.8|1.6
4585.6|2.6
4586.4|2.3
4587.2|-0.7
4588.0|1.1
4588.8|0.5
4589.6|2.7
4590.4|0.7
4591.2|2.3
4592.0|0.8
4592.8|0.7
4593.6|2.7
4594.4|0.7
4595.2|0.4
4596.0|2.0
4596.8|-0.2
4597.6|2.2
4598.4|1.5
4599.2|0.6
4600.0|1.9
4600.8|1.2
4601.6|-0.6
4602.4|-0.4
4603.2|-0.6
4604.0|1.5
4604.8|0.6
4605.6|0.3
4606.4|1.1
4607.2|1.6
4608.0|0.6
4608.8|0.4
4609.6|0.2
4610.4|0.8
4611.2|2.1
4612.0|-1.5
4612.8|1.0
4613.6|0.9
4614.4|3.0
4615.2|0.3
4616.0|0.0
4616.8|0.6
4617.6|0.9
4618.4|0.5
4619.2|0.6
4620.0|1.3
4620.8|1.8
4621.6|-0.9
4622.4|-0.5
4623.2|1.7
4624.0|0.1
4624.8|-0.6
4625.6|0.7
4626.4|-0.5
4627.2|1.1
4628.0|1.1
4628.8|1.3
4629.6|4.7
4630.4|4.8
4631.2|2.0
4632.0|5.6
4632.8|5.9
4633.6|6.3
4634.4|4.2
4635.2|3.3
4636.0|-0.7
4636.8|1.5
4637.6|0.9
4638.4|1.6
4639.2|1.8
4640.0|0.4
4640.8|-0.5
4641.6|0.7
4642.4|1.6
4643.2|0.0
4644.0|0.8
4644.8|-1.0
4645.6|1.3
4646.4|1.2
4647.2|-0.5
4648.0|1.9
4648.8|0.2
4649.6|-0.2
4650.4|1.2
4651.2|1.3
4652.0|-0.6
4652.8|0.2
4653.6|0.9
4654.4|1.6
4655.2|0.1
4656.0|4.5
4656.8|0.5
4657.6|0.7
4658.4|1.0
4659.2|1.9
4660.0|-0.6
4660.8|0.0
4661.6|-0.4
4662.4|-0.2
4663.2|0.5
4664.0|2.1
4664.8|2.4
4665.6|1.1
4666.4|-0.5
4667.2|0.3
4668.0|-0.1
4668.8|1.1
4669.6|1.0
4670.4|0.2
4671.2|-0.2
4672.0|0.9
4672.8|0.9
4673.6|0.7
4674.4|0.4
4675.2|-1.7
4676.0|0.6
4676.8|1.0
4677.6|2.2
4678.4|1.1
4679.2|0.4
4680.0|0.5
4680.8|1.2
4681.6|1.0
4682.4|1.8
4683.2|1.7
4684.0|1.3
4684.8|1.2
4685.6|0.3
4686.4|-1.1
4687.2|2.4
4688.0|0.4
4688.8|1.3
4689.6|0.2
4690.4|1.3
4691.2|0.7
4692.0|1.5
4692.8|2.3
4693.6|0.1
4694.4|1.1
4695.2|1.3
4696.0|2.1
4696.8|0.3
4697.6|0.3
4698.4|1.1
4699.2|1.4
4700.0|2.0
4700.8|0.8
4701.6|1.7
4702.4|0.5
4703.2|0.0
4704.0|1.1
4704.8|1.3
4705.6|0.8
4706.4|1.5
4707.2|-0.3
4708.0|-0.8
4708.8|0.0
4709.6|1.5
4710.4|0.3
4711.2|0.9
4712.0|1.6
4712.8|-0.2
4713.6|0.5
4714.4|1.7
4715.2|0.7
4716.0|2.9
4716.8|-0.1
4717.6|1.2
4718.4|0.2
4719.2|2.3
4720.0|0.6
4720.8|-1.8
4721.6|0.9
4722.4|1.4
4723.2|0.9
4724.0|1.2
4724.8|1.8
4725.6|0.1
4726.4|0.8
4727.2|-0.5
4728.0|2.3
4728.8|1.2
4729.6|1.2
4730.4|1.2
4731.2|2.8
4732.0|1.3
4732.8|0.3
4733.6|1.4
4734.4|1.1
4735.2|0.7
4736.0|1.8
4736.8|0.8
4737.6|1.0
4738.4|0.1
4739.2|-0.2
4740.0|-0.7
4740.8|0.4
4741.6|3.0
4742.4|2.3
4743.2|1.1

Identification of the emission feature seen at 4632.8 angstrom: [O II]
